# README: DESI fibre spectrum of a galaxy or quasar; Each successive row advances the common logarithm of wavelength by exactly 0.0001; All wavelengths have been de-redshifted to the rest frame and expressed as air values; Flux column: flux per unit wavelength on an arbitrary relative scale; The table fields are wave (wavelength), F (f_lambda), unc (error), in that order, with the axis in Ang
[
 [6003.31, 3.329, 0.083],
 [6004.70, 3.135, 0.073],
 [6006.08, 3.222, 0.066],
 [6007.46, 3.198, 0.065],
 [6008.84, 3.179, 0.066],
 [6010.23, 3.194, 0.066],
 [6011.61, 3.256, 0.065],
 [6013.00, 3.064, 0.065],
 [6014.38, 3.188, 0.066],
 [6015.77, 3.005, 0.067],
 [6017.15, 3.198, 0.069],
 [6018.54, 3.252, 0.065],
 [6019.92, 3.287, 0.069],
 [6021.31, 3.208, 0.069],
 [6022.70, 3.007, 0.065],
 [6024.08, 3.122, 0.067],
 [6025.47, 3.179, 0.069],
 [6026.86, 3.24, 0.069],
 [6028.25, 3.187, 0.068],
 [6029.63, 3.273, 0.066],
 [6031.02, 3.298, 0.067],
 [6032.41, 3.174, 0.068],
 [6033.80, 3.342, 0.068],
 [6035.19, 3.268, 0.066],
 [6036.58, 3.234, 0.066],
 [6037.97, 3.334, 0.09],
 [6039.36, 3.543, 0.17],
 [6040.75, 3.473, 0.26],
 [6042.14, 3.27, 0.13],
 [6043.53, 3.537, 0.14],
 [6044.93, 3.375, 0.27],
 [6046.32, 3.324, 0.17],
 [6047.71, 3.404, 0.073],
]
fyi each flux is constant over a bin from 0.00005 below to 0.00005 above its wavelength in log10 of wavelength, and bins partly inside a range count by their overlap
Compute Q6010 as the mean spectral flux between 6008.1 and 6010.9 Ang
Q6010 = 3.18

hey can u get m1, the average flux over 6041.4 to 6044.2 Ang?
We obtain 3.41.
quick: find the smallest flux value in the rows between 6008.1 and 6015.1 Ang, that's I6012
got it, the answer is 3.064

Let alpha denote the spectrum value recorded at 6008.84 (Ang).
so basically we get 3.179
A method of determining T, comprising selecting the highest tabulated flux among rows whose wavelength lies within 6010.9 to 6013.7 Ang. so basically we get 3.256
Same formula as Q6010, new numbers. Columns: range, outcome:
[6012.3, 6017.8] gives 3.11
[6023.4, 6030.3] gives 3.2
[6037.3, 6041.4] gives 3.45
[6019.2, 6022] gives 3.25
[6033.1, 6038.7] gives 3.3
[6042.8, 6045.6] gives 3.45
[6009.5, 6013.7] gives 3.17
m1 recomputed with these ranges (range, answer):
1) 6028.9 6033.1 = 3.25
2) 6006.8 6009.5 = 3.19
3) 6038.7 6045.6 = 3.44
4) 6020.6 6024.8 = 3.11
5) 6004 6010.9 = 3.18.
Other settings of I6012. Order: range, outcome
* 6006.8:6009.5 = 3.179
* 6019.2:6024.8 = 3.007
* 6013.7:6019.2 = 3.005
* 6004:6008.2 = 3.135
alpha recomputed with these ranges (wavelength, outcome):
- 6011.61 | 3.256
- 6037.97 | 3.334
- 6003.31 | 3.329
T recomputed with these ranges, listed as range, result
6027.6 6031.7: 3.298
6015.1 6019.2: 3.252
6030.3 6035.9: 3.342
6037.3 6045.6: 3.543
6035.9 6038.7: 3.334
